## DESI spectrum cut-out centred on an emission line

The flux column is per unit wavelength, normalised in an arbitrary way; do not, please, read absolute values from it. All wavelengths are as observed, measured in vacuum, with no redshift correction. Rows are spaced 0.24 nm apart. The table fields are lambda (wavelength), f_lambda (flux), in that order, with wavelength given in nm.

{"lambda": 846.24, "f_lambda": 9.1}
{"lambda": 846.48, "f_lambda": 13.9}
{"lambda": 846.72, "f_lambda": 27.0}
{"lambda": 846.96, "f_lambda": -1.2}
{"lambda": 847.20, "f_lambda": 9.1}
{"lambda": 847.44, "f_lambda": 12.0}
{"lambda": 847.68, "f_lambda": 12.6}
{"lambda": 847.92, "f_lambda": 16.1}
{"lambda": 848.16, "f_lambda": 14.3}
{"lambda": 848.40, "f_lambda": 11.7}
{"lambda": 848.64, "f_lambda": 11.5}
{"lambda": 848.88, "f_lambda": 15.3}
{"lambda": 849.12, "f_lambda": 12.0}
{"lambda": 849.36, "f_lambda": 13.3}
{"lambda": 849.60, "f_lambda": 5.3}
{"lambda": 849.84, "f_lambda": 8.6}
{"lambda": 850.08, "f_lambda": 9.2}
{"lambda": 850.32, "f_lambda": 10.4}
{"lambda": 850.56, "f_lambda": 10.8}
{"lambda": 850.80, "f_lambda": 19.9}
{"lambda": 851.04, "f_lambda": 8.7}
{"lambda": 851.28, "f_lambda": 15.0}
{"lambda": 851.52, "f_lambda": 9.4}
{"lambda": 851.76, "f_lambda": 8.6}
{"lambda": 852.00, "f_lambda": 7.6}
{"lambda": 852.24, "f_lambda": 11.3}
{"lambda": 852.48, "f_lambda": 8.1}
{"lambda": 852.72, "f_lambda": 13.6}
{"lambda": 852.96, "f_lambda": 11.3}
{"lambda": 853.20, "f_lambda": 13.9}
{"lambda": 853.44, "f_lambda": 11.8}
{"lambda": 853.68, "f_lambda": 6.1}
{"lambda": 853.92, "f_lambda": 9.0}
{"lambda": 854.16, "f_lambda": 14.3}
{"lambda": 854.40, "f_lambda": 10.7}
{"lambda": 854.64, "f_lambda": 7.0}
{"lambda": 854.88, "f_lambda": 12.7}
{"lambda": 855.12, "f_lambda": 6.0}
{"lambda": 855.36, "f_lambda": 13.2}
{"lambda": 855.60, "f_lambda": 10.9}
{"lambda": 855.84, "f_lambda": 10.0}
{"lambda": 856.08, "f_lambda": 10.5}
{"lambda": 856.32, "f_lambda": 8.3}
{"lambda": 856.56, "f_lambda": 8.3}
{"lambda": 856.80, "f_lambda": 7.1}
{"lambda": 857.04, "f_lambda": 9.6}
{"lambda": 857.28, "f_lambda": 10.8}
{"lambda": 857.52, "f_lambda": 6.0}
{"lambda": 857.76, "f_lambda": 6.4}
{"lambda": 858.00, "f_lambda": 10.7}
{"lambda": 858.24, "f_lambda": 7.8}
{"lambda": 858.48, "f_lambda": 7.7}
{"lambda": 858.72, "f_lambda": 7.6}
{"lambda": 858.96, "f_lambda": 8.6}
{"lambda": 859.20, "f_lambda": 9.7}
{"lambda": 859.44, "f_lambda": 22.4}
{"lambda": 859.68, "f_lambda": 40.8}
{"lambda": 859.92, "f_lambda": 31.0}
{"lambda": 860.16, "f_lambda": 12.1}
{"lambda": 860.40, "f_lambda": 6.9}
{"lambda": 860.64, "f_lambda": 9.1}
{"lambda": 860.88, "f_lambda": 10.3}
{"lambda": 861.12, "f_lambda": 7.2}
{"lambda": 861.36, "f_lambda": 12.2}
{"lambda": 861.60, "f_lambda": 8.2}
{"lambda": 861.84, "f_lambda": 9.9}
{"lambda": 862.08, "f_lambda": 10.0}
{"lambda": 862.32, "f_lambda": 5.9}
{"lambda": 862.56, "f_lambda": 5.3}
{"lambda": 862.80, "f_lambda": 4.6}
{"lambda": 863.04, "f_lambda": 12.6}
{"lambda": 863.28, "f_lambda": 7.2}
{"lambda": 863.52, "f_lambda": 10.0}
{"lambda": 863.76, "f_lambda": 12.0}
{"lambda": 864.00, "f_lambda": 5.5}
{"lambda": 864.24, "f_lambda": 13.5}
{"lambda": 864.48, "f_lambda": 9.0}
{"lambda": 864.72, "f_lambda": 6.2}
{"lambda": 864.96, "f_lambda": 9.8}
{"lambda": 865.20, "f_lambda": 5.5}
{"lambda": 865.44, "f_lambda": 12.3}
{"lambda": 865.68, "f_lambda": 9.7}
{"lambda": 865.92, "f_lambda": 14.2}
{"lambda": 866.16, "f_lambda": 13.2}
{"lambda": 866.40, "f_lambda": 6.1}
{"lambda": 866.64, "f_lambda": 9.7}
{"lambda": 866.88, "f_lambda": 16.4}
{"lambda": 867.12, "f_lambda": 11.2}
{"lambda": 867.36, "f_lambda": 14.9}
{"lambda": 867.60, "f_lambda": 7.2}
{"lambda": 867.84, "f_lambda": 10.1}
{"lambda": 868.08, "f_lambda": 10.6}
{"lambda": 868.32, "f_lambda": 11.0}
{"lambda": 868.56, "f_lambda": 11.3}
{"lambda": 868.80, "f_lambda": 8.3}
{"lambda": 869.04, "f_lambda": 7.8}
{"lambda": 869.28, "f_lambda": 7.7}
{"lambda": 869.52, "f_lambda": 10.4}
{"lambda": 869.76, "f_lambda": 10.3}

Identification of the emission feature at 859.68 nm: Hgamma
